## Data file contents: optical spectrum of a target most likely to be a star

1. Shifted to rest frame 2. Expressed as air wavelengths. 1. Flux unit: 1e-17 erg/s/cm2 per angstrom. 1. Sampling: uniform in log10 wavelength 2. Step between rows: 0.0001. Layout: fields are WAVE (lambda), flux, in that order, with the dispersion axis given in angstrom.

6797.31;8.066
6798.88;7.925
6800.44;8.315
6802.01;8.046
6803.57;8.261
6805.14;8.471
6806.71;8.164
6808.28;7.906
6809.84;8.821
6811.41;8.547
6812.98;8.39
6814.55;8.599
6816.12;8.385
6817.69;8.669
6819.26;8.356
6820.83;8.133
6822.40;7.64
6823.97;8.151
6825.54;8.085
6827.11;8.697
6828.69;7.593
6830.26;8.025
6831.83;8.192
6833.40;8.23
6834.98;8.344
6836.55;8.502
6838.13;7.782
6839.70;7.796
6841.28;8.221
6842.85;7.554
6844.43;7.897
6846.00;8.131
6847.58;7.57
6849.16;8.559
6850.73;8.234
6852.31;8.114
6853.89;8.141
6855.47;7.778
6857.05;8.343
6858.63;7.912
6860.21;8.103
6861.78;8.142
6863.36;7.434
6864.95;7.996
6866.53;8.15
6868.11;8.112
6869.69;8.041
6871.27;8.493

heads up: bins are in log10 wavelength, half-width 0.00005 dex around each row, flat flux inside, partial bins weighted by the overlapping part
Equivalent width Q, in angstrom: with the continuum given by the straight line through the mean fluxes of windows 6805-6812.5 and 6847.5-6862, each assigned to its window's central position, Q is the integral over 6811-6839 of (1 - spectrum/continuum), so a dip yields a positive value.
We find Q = 0.2 angstrom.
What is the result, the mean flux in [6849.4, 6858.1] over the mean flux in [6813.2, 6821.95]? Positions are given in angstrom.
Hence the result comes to 0.97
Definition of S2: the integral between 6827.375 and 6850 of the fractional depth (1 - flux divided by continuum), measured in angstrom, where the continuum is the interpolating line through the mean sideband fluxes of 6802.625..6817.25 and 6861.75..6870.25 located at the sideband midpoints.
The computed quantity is 0.4 angstrom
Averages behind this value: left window 8.4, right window 7.96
